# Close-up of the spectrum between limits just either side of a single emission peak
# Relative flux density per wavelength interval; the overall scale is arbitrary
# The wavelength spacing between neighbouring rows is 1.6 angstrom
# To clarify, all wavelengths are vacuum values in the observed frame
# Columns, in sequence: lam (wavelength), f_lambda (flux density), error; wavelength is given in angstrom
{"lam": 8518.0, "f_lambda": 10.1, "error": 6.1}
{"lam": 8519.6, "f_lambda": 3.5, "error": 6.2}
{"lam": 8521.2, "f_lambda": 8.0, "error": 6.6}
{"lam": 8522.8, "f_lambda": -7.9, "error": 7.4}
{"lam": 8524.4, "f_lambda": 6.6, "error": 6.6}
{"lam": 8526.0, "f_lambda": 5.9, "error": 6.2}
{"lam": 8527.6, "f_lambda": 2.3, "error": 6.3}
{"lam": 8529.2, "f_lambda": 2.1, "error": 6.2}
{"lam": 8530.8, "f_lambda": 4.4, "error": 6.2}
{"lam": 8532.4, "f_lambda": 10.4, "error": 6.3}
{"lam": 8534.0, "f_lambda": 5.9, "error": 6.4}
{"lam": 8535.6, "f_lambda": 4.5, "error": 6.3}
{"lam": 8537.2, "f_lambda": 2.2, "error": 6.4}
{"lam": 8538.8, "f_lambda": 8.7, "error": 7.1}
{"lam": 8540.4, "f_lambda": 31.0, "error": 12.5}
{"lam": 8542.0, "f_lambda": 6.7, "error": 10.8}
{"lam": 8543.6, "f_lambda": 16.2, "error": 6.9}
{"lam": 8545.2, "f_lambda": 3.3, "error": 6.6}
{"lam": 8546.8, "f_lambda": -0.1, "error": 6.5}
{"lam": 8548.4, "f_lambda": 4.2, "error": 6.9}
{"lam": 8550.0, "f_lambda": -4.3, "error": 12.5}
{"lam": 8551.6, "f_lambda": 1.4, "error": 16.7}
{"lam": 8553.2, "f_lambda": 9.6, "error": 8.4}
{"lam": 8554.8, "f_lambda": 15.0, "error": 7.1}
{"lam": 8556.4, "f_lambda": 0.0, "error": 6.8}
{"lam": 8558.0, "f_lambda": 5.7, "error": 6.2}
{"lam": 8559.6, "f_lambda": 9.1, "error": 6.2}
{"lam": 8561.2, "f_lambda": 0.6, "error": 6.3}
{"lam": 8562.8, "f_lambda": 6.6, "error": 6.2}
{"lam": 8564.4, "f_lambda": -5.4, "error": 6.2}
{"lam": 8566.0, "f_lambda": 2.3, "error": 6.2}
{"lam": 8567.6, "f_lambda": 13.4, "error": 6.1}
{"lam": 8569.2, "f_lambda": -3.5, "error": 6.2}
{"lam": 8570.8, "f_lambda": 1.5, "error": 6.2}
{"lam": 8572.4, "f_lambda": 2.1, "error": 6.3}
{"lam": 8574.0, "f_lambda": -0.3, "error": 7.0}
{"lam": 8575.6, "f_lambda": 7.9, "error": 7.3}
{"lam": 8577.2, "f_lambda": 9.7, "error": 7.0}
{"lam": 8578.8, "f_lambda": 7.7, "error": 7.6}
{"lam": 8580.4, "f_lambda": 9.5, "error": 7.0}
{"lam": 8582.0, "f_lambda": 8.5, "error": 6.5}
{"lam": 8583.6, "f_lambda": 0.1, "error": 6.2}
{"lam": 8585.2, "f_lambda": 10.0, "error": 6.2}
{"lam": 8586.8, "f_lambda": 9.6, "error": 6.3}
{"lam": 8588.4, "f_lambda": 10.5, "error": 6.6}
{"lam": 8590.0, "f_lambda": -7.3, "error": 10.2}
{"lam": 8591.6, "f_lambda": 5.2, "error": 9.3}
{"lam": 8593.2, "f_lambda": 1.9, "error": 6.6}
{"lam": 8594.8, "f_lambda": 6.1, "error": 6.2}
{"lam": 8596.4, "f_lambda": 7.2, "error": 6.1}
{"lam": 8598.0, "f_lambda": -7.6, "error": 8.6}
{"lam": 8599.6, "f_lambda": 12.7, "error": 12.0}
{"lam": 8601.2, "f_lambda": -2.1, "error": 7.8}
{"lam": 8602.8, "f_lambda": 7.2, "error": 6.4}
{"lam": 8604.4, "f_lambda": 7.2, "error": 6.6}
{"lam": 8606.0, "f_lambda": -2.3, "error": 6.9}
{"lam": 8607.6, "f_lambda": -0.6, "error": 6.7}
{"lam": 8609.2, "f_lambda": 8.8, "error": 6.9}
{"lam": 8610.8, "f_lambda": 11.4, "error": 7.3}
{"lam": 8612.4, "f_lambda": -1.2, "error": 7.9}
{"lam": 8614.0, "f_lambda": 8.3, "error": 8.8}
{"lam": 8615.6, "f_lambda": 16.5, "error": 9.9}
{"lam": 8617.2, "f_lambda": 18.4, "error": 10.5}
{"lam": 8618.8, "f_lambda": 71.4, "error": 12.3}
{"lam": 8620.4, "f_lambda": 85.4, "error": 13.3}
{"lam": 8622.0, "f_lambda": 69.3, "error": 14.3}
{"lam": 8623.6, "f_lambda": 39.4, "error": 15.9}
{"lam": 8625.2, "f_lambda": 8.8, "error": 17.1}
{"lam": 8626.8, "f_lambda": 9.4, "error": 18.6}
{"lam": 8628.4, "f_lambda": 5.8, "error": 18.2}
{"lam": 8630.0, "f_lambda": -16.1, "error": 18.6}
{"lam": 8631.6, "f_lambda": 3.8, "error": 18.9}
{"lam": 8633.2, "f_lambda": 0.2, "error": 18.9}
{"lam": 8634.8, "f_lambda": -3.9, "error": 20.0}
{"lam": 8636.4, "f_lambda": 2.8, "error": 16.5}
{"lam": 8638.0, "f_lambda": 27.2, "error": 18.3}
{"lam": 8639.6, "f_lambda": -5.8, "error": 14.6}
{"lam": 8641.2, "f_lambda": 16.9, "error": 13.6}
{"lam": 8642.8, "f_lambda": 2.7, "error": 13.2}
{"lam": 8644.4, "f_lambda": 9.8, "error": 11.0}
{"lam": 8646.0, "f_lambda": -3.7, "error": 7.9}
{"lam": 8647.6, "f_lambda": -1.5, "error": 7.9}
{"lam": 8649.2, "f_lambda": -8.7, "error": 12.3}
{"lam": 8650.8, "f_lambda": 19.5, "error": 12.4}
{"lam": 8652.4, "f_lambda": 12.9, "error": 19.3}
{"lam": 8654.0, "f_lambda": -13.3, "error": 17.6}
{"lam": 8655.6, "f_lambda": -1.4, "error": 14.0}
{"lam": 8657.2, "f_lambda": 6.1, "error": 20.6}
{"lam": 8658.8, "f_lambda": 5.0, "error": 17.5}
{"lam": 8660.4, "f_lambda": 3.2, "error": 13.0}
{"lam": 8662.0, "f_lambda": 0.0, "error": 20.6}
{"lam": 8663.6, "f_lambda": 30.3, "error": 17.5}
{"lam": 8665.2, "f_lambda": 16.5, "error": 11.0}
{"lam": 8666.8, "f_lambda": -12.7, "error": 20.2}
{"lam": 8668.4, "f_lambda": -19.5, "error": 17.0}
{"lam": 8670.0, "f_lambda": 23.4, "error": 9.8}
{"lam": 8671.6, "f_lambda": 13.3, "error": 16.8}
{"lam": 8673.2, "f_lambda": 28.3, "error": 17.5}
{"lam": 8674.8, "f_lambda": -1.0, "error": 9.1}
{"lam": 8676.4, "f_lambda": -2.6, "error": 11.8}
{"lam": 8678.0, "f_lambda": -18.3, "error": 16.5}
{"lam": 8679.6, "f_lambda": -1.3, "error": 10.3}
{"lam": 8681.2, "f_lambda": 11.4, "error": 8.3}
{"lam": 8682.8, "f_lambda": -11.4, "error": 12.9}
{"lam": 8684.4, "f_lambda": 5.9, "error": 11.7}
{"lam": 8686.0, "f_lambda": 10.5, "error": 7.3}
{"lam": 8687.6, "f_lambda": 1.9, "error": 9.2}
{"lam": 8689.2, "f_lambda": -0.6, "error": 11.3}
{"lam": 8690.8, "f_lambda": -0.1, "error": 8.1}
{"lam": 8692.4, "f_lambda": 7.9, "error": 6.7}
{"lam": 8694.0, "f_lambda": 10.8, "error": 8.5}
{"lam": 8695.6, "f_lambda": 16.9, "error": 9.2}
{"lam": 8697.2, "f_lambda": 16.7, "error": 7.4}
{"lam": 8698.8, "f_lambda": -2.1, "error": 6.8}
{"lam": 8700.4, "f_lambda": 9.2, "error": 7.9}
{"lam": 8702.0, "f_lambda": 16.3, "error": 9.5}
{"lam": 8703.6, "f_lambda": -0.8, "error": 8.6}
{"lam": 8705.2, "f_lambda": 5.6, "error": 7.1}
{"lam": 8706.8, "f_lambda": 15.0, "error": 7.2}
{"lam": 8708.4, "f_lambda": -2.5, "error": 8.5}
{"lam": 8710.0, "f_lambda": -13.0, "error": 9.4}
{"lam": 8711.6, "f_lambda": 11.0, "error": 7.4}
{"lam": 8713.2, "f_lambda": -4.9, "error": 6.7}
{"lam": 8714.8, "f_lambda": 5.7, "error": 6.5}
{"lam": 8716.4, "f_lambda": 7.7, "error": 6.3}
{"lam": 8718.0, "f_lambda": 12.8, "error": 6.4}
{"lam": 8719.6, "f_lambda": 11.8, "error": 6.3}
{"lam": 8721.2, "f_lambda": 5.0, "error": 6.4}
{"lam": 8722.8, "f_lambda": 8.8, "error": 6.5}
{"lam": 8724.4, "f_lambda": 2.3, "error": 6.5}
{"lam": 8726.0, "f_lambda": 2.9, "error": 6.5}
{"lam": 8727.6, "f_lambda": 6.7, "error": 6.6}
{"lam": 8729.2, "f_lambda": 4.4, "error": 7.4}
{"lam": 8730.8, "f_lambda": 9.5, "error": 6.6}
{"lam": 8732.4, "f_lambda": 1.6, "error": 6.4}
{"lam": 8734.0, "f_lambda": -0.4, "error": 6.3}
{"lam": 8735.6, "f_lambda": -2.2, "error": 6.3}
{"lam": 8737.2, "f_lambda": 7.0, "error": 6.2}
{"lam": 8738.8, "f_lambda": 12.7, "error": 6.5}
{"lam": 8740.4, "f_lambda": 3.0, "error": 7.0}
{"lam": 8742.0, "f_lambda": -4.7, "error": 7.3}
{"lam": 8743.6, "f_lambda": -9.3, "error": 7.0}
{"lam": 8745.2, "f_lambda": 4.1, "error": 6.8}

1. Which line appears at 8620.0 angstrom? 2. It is H-gamma 4340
